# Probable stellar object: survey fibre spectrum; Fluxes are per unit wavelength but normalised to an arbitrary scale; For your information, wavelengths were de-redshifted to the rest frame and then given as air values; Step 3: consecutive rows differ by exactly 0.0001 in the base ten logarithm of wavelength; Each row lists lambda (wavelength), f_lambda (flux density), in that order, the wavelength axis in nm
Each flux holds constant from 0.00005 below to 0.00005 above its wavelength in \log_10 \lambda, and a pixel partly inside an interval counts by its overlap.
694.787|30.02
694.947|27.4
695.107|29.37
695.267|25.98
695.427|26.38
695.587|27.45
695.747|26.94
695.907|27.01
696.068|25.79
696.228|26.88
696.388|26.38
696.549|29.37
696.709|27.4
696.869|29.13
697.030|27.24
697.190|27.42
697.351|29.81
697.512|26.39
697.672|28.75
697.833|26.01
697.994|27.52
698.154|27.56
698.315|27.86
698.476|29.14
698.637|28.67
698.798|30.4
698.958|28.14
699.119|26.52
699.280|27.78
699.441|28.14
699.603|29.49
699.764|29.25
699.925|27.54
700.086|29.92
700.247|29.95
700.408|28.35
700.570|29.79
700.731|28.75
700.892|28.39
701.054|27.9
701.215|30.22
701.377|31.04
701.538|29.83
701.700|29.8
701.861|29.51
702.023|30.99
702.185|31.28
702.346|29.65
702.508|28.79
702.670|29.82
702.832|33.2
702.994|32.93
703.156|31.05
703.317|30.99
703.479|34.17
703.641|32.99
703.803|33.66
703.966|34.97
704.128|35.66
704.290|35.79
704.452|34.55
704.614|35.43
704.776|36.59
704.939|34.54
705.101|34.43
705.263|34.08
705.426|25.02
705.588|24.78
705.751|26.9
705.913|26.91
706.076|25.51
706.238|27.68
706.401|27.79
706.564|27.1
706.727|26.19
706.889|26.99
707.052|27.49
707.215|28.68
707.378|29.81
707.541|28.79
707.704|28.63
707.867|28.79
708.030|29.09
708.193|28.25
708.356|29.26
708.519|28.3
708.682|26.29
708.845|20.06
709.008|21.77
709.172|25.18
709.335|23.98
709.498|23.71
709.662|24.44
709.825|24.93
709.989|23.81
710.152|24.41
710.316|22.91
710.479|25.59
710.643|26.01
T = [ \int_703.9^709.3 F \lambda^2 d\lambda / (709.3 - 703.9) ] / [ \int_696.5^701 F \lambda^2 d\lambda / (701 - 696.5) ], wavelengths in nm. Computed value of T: 1.05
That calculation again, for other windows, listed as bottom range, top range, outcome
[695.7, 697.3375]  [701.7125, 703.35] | 1.14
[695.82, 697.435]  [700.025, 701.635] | 1.08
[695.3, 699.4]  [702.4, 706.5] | 1.16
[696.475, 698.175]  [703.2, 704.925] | 1.26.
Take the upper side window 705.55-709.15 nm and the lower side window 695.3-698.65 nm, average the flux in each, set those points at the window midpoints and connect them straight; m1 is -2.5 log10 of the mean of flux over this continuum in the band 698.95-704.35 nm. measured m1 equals -0.12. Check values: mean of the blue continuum 27.5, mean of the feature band 30.5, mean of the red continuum 27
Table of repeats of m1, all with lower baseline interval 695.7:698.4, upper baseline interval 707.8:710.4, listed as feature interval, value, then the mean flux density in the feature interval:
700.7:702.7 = -0.12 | 29.7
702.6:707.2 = -0.18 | 30.9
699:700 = -0.04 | 28.1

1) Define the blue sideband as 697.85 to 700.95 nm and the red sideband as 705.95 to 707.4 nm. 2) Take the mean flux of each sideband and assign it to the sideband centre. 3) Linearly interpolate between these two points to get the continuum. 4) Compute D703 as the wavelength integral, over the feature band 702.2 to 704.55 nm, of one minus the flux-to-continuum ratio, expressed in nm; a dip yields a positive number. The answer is -0.41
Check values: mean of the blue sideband 28.5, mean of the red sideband 27.3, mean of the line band 32.7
